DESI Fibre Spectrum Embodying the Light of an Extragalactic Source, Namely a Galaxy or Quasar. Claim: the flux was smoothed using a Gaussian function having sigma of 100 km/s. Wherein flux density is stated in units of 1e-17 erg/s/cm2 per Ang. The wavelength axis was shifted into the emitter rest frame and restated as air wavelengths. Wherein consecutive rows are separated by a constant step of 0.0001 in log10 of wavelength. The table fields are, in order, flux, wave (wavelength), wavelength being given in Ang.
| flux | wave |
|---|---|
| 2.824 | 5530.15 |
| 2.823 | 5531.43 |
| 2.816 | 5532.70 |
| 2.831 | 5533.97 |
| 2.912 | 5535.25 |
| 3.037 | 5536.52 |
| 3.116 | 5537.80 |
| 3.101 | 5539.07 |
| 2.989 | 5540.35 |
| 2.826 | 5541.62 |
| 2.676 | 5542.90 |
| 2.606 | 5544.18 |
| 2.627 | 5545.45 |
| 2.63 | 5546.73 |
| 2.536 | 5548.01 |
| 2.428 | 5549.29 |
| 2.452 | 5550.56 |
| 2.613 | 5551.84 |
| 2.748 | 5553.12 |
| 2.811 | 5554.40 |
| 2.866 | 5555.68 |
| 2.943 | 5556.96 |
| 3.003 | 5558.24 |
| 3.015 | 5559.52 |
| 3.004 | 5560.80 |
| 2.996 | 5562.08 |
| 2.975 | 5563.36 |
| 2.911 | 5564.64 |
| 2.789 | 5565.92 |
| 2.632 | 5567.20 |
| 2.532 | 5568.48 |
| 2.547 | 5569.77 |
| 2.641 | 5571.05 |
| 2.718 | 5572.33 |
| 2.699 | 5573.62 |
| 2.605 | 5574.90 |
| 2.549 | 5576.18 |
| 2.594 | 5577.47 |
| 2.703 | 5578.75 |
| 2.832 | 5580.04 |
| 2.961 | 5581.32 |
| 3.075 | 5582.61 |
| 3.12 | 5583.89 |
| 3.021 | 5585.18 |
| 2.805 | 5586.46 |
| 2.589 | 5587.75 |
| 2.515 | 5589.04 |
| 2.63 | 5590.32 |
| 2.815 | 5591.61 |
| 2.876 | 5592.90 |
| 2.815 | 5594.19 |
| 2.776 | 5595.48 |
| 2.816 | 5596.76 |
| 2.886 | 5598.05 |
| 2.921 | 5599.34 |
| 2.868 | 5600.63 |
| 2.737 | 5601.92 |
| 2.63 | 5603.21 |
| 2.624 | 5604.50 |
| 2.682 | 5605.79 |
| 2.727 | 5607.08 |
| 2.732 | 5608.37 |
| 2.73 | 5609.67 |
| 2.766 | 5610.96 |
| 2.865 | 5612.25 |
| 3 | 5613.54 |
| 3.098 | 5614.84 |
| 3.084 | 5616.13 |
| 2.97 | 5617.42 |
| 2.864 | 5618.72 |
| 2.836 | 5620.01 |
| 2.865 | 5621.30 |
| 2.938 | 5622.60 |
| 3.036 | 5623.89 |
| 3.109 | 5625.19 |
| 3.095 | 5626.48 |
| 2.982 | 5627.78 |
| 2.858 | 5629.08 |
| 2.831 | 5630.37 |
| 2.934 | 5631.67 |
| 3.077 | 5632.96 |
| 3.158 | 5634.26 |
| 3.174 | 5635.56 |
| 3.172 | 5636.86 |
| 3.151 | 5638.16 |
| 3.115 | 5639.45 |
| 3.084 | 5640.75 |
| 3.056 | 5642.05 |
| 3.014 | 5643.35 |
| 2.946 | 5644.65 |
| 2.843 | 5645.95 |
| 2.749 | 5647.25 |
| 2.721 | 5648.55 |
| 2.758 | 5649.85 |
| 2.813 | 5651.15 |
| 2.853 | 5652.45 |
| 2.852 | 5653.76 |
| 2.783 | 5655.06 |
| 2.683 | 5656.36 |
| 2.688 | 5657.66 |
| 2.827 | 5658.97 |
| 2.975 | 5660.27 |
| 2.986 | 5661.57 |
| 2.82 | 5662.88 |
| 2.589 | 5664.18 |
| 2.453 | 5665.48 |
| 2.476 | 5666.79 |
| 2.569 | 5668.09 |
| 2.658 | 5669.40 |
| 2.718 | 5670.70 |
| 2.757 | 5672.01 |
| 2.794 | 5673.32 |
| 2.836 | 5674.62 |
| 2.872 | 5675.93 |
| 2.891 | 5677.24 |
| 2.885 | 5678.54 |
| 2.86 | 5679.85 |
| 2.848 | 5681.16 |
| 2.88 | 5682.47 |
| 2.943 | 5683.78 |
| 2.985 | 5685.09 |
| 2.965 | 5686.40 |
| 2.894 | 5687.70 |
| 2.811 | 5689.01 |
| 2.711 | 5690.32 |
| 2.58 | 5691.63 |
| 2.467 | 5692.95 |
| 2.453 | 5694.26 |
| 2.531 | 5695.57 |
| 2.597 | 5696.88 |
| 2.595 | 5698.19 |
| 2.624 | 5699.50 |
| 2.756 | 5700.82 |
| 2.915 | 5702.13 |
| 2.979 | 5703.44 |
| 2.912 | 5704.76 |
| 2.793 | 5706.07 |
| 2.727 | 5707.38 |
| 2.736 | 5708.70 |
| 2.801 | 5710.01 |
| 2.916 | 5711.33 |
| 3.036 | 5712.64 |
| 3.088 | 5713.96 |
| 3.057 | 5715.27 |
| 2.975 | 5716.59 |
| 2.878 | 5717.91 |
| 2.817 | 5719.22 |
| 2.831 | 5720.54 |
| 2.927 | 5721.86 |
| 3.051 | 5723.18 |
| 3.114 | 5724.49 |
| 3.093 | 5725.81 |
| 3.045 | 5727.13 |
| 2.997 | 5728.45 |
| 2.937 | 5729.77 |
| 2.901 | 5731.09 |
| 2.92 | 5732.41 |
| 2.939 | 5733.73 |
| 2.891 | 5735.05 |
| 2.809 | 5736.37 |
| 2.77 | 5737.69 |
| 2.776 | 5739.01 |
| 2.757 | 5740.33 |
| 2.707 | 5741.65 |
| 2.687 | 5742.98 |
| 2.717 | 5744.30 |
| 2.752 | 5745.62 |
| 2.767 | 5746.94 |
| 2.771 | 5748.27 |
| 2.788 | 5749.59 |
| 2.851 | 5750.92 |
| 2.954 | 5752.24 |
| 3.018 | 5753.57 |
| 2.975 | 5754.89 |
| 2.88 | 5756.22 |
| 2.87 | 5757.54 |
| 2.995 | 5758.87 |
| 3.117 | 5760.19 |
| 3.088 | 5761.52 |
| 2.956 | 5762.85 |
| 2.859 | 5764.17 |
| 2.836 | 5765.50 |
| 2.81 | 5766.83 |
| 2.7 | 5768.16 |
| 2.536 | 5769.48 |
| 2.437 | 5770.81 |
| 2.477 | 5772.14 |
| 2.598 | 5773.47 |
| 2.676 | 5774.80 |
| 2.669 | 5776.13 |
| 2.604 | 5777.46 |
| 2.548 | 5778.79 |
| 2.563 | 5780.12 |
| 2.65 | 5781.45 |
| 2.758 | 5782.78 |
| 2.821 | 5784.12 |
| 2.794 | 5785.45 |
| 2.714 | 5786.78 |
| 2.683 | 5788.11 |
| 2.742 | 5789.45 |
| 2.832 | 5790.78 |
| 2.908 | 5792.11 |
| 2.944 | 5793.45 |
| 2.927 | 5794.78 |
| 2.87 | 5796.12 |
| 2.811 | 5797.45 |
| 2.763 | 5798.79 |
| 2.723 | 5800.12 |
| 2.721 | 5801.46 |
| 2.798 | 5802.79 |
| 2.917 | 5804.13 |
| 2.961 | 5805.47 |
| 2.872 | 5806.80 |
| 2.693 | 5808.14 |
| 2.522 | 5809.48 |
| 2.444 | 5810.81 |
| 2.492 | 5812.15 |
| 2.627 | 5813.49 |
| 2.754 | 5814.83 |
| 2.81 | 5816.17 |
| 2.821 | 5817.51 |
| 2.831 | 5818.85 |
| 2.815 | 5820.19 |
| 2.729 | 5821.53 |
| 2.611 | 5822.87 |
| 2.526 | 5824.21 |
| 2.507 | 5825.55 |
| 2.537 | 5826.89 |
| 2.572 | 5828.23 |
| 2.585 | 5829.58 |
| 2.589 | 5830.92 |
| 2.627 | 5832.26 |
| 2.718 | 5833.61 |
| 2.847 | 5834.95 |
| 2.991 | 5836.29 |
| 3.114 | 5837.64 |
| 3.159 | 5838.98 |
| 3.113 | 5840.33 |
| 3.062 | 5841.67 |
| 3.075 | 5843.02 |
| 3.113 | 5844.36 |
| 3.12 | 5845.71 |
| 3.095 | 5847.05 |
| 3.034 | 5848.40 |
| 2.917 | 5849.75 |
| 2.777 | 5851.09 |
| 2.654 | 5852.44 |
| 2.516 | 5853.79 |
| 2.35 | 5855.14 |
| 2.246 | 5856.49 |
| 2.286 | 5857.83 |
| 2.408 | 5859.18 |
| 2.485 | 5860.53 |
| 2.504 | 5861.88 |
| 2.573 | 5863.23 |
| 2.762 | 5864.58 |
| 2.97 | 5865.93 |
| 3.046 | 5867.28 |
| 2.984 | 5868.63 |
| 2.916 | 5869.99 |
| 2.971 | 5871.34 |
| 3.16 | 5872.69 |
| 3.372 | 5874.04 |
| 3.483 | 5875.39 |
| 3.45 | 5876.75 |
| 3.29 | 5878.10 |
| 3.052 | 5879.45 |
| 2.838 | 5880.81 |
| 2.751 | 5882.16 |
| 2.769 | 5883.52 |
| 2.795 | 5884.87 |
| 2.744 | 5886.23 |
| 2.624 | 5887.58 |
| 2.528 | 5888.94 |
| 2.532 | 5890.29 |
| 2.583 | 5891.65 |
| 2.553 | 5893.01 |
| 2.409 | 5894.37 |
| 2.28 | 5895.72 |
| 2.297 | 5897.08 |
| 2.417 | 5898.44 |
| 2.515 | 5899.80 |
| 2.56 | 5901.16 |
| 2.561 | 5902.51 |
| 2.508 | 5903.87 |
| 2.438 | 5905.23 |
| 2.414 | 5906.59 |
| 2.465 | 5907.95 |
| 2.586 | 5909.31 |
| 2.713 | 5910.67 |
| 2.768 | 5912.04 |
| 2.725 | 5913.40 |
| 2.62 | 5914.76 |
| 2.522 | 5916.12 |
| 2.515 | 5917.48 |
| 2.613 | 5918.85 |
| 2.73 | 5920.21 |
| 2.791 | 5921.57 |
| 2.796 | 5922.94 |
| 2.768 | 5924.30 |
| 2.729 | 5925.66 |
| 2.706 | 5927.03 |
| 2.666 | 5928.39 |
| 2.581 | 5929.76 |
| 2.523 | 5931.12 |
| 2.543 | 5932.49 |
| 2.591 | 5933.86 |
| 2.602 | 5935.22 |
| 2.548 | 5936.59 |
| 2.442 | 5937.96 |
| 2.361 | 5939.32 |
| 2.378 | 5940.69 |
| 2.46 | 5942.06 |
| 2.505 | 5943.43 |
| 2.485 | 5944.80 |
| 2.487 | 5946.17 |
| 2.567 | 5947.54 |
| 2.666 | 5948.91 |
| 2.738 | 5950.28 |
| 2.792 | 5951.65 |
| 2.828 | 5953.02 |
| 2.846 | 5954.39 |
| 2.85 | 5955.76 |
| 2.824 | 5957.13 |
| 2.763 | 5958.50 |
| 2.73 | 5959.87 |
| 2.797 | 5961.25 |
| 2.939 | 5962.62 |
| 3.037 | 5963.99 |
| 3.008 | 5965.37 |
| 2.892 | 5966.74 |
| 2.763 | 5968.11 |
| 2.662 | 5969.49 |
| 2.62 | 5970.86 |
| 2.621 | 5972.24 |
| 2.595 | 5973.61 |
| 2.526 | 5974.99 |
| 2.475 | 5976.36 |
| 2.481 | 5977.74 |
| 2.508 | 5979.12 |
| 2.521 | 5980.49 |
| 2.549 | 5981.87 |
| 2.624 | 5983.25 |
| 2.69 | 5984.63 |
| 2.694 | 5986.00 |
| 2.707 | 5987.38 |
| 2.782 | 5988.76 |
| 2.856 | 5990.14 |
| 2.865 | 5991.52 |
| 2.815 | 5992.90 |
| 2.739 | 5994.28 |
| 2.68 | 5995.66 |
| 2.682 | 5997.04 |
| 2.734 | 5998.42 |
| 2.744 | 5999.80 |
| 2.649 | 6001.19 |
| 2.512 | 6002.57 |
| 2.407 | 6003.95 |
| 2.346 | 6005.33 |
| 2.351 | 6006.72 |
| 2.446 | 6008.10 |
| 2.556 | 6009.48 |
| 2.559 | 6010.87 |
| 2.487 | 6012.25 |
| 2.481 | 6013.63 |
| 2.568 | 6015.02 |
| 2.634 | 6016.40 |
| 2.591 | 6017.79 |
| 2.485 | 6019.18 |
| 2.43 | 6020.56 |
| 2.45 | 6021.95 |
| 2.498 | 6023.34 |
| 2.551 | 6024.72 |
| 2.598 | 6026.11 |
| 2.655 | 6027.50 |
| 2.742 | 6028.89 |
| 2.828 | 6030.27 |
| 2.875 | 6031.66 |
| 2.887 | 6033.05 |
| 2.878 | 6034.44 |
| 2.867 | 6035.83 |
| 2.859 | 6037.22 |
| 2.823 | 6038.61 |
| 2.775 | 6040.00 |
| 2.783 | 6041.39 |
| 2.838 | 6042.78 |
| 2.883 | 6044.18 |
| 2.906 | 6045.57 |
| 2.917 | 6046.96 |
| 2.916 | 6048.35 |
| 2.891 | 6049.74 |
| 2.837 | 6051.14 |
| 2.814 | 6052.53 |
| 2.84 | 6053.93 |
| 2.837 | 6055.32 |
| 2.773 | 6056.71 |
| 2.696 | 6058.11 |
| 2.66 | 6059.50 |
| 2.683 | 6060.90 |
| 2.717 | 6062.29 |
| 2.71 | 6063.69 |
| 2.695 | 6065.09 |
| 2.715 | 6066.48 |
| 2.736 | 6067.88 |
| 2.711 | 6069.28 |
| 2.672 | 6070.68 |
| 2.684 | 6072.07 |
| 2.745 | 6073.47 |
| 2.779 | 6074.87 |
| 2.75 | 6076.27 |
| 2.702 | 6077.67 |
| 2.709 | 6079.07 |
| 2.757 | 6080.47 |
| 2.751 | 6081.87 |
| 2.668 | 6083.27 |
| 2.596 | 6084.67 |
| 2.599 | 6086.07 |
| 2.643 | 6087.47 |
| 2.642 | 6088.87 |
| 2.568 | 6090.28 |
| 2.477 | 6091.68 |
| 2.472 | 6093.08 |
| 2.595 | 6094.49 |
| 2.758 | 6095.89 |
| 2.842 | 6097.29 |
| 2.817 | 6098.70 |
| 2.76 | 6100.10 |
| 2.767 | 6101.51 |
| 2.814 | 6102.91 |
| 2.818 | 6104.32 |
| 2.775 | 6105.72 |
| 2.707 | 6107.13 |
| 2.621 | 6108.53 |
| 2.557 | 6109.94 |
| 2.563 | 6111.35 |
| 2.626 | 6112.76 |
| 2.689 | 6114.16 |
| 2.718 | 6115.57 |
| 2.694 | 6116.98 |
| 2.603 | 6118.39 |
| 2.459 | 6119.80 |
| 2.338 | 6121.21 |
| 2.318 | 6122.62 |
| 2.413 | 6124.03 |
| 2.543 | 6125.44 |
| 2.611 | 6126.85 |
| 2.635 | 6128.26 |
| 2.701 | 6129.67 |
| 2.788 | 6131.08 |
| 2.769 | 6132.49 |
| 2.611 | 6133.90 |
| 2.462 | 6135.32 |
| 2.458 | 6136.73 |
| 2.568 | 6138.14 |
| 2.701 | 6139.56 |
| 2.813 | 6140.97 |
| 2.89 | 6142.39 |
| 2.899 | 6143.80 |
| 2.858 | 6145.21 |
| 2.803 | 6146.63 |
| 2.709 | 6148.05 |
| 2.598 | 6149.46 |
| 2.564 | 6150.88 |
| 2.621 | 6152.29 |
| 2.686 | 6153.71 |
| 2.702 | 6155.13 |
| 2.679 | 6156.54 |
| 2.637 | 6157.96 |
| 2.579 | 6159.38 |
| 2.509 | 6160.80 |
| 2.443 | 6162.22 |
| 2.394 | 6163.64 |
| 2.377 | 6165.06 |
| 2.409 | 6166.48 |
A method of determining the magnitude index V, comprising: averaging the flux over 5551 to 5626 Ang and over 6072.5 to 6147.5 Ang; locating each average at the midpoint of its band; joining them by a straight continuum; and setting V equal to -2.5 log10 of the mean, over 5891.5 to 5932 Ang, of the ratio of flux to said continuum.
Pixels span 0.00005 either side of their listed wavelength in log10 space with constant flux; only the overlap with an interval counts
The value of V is 0.06 mag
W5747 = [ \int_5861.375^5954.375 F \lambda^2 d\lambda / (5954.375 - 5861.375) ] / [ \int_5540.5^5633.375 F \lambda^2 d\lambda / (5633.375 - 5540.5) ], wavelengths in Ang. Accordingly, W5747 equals 1.07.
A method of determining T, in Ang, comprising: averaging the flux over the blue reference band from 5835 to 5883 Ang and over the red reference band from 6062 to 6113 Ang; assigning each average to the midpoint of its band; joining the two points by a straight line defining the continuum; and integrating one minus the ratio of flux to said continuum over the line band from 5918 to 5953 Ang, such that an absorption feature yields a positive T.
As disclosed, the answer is 2.78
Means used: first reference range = 2.9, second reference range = 2.69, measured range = 2.61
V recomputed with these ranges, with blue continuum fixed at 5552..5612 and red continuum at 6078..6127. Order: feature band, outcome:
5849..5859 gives 0.07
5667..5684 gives -0.01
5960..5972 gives -0.06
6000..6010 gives 0.08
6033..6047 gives -0.08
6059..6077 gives -0.03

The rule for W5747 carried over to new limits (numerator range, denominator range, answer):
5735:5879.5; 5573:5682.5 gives 1.05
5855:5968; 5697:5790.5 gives 1.01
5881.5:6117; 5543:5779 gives 1.06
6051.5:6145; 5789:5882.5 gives 1.04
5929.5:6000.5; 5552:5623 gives 1.08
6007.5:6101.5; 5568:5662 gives 1.10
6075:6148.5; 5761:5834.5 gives 1.09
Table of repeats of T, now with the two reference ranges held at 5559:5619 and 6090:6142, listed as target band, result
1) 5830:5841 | -0.7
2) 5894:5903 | 0.9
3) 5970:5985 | 0.6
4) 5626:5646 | -1.8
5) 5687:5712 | 0.4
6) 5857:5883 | -1.8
